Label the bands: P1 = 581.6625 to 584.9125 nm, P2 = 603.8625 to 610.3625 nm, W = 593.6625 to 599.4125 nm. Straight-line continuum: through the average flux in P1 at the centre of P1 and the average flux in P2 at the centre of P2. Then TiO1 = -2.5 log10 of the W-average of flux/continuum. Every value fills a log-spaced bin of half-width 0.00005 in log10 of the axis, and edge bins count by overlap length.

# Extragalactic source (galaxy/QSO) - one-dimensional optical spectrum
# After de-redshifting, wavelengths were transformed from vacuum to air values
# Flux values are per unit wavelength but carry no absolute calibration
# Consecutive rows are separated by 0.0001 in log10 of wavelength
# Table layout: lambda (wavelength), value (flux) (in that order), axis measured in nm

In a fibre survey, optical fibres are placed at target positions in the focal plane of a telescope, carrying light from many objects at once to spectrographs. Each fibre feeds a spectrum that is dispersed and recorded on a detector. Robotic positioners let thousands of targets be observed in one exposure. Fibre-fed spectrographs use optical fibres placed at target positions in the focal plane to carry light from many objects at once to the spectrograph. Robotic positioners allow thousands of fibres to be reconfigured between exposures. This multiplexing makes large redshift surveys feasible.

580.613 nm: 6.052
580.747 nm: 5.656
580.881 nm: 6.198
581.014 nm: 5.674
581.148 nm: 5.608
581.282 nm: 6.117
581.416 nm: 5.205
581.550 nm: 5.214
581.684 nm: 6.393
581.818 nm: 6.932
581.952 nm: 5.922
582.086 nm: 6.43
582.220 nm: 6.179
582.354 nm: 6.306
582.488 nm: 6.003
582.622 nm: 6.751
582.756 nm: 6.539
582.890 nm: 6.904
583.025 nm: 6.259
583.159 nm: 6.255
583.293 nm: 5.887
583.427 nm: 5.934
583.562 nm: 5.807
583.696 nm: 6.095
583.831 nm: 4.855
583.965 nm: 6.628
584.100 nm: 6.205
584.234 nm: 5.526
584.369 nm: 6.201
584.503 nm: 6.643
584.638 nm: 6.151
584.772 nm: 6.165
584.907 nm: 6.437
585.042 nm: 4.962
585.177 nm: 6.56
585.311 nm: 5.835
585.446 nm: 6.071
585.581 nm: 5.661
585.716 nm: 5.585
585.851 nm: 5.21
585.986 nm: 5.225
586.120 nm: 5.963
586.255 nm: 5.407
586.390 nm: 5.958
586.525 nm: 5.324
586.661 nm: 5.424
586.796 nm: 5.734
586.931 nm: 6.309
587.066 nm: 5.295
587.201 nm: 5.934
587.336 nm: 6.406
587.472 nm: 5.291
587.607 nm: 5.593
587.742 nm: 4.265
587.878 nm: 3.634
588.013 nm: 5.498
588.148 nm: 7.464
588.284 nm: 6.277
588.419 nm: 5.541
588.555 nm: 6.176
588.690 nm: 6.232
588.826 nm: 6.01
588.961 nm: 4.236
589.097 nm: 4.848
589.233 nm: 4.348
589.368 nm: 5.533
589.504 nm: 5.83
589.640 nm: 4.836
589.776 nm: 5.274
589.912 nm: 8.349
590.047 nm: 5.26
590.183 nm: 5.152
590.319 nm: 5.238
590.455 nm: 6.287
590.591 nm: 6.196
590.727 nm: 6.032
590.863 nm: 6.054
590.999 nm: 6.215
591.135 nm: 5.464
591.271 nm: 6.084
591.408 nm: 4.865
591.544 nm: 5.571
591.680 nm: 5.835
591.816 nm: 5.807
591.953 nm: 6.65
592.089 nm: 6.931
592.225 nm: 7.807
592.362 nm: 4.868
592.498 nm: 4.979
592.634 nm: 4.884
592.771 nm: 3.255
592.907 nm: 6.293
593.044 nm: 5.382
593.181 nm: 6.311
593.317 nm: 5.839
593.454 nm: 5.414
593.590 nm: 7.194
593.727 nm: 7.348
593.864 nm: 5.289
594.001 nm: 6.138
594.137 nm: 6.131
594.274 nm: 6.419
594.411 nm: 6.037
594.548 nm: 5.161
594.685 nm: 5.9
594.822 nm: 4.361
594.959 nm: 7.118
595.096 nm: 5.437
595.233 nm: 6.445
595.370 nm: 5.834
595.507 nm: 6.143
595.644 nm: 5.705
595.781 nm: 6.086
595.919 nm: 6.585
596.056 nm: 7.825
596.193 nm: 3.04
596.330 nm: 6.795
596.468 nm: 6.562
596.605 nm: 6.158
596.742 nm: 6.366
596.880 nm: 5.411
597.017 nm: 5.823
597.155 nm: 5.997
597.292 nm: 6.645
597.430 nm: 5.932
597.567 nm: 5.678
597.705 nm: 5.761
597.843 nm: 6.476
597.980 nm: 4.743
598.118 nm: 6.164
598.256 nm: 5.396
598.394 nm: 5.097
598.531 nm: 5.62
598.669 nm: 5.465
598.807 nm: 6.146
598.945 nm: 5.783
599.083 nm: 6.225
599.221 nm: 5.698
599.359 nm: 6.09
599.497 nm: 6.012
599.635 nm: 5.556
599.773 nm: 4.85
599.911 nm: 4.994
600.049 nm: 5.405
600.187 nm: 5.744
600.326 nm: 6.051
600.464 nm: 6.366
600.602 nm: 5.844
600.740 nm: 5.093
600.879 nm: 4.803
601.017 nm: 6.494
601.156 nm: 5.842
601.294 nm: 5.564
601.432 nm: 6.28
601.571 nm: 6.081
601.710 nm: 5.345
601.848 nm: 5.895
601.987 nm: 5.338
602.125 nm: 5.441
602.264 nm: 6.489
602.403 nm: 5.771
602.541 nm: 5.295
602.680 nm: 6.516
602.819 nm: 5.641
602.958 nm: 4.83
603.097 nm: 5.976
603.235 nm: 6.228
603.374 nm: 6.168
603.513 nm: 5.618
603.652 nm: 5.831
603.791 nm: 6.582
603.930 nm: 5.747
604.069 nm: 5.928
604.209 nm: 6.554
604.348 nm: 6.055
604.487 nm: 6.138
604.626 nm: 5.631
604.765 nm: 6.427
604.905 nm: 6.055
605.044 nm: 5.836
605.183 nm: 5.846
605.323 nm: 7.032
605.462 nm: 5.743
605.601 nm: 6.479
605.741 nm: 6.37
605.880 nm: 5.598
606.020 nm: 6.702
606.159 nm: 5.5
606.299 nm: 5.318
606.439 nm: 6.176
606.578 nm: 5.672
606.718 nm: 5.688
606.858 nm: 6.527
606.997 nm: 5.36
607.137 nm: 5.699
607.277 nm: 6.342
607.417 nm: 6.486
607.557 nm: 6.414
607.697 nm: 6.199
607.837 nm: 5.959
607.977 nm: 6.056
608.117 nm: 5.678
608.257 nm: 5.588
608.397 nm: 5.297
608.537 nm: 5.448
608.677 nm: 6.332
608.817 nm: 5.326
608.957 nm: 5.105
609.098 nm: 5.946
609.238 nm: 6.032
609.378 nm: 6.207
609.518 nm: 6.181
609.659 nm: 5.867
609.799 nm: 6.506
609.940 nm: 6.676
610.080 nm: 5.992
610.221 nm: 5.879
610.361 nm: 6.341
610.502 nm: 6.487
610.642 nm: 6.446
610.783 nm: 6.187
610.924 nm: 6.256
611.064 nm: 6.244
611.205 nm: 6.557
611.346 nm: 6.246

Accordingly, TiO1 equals 0.03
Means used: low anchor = 6.21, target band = 5.93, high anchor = 5.99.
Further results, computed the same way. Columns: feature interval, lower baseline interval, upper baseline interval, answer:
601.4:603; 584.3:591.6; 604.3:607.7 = 0.04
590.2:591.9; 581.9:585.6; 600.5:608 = 0.05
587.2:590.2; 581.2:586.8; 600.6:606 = 0.07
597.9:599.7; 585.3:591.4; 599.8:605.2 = 0.02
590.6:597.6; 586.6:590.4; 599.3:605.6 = -0.05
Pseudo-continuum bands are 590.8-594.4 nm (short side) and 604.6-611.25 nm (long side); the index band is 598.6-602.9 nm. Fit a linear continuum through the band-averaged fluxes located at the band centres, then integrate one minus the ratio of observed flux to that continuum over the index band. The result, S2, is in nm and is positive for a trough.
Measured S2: 0.16 nm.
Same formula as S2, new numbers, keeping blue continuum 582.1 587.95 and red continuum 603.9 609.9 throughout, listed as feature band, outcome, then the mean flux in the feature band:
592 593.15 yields 0.06 nm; 5.59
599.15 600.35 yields 0.07 nm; 5.58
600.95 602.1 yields 0.02 nm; 5.84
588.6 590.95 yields 0.10 nm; 5.64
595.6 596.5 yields -0.02 nm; 6.07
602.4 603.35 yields 0.03 nm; 5.77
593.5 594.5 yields -0.07 nm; 6.32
